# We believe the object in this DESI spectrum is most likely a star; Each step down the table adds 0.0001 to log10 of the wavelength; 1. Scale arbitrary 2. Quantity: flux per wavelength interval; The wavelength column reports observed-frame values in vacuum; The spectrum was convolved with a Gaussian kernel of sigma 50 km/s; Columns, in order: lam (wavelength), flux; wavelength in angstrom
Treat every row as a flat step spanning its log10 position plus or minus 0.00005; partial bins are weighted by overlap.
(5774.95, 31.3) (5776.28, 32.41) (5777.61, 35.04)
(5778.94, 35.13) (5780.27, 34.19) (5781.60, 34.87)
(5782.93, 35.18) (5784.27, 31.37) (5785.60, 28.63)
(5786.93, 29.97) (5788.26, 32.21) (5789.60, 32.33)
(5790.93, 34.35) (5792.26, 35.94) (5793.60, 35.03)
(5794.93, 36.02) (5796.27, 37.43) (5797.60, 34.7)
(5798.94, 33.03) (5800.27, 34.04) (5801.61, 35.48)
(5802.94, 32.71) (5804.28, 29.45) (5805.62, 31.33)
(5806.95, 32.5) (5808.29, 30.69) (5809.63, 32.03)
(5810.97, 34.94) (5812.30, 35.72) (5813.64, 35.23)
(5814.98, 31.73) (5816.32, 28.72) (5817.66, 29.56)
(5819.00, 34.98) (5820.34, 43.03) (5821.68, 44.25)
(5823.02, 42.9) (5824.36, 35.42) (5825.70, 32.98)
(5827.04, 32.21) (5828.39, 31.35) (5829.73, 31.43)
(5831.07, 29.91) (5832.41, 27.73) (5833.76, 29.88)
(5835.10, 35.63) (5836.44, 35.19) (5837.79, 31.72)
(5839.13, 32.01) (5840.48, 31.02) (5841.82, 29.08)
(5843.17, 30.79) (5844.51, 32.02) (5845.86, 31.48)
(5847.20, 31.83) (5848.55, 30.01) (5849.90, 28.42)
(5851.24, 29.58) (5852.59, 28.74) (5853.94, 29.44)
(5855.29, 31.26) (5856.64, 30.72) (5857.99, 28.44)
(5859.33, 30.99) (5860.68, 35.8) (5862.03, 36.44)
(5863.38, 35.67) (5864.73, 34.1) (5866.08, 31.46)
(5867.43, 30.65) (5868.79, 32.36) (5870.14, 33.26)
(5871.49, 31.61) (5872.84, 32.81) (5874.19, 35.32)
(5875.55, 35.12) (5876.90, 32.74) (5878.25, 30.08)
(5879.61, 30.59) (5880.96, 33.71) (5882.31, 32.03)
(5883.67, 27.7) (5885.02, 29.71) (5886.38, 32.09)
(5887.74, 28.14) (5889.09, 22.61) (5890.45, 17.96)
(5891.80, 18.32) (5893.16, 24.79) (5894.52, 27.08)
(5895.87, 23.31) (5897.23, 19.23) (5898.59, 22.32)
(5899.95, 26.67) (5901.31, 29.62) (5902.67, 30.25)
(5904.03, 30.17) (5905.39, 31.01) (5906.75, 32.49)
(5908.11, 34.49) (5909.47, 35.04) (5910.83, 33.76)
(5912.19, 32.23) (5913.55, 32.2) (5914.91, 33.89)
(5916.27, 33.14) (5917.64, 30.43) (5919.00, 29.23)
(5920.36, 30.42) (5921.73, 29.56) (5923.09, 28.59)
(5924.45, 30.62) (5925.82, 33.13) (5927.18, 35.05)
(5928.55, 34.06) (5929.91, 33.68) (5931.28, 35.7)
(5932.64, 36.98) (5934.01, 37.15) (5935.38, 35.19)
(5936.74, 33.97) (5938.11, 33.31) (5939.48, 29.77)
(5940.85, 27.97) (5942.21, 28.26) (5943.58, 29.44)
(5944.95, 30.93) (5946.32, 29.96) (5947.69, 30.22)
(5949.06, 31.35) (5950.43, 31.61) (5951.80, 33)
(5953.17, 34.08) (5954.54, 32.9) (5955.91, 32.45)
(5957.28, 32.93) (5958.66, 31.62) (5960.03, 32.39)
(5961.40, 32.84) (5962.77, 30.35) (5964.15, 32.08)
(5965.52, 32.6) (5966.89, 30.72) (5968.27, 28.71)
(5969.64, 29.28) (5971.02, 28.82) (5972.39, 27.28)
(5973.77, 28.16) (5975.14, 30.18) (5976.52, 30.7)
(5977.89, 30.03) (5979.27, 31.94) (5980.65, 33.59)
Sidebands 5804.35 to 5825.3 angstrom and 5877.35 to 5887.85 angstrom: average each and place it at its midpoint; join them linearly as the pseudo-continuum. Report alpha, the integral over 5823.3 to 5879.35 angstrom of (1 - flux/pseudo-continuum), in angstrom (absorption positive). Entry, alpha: 1.0 angstrom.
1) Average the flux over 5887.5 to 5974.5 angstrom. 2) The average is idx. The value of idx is 30.4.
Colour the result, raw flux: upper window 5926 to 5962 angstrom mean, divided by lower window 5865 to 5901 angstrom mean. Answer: 1.1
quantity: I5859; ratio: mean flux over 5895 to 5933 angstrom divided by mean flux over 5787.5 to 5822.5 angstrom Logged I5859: 0.9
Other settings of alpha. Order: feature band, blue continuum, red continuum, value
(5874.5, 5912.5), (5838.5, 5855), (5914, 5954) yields 3.1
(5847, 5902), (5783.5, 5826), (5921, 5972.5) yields 5.7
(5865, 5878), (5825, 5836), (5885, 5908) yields -2.1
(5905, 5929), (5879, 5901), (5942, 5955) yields -3.2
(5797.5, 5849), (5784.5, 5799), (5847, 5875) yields -0.4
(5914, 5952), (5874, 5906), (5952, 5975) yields -2.9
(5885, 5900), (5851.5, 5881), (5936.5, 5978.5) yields 3.7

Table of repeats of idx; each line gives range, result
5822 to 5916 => 30.8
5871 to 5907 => 28.4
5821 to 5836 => 34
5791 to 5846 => 33.5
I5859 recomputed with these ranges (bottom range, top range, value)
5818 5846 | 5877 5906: 0.81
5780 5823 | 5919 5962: 0.95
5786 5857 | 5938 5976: 0.94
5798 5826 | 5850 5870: 0.93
